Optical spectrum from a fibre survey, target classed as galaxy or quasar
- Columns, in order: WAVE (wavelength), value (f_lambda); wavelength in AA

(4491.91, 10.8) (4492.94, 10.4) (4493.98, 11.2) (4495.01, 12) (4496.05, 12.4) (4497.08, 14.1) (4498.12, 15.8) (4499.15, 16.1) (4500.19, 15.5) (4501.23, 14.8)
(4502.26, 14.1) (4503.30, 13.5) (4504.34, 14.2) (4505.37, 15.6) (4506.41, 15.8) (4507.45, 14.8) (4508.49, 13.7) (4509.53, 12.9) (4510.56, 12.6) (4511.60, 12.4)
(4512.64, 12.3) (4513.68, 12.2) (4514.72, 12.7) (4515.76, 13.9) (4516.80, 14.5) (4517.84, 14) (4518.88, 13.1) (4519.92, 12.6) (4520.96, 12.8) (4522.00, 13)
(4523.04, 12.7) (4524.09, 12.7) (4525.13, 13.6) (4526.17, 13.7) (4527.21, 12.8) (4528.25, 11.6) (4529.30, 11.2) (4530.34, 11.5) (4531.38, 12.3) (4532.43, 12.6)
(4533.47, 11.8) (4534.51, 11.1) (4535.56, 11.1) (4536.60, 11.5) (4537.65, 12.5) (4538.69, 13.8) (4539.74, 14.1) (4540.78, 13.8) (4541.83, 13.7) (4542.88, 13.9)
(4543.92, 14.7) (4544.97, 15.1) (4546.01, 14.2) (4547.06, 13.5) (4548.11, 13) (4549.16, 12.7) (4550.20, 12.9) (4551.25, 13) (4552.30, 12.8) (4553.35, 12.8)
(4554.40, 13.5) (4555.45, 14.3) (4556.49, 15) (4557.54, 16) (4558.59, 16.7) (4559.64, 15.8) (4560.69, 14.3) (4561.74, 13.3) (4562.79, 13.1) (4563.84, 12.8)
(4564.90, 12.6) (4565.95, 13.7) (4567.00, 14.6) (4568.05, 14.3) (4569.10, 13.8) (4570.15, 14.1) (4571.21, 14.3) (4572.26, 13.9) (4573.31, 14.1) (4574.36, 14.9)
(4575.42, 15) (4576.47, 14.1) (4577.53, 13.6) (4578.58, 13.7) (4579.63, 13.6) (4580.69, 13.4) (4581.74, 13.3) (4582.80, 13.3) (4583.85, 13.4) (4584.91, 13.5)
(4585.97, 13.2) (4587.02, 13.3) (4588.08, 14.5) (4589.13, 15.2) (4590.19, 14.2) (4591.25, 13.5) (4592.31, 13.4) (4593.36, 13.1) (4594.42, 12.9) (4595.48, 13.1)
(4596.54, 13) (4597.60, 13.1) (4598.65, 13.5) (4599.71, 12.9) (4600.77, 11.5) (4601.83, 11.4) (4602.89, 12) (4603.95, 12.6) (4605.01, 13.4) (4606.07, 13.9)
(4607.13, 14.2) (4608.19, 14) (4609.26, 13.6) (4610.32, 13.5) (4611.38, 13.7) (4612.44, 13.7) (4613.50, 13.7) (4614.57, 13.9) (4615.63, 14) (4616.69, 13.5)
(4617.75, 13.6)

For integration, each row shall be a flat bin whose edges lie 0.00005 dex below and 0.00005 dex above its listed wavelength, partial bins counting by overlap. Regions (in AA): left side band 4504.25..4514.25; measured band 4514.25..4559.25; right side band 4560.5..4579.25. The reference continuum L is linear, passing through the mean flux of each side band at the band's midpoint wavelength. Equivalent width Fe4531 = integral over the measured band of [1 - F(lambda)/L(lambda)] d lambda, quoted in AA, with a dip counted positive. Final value 1.7 AA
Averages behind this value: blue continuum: 13.6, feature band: 13.2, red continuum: 13.9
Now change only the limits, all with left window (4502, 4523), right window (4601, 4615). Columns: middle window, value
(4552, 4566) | -0.7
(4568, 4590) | -0.9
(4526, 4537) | 1.3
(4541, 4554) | -0.1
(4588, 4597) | -0.2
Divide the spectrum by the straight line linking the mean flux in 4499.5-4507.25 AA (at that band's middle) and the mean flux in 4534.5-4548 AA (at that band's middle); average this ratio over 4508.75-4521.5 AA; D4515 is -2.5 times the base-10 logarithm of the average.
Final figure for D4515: 0.11 mag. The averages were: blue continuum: 14.8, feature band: 13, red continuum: 13.4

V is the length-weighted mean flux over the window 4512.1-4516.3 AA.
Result 12.8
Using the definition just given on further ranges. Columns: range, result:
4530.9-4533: 12.4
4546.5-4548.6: 13.2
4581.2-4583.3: 13.3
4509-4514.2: 12.5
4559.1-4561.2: 15.1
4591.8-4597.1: 13.1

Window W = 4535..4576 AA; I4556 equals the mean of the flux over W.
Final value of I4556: 13.8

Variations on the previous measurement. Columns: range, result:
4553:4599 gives 13.9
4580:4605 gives 13.2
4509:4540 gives 12.6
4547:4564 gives 13.9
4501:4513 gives 13.9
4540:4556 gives 13.6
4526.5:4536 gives 11.8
